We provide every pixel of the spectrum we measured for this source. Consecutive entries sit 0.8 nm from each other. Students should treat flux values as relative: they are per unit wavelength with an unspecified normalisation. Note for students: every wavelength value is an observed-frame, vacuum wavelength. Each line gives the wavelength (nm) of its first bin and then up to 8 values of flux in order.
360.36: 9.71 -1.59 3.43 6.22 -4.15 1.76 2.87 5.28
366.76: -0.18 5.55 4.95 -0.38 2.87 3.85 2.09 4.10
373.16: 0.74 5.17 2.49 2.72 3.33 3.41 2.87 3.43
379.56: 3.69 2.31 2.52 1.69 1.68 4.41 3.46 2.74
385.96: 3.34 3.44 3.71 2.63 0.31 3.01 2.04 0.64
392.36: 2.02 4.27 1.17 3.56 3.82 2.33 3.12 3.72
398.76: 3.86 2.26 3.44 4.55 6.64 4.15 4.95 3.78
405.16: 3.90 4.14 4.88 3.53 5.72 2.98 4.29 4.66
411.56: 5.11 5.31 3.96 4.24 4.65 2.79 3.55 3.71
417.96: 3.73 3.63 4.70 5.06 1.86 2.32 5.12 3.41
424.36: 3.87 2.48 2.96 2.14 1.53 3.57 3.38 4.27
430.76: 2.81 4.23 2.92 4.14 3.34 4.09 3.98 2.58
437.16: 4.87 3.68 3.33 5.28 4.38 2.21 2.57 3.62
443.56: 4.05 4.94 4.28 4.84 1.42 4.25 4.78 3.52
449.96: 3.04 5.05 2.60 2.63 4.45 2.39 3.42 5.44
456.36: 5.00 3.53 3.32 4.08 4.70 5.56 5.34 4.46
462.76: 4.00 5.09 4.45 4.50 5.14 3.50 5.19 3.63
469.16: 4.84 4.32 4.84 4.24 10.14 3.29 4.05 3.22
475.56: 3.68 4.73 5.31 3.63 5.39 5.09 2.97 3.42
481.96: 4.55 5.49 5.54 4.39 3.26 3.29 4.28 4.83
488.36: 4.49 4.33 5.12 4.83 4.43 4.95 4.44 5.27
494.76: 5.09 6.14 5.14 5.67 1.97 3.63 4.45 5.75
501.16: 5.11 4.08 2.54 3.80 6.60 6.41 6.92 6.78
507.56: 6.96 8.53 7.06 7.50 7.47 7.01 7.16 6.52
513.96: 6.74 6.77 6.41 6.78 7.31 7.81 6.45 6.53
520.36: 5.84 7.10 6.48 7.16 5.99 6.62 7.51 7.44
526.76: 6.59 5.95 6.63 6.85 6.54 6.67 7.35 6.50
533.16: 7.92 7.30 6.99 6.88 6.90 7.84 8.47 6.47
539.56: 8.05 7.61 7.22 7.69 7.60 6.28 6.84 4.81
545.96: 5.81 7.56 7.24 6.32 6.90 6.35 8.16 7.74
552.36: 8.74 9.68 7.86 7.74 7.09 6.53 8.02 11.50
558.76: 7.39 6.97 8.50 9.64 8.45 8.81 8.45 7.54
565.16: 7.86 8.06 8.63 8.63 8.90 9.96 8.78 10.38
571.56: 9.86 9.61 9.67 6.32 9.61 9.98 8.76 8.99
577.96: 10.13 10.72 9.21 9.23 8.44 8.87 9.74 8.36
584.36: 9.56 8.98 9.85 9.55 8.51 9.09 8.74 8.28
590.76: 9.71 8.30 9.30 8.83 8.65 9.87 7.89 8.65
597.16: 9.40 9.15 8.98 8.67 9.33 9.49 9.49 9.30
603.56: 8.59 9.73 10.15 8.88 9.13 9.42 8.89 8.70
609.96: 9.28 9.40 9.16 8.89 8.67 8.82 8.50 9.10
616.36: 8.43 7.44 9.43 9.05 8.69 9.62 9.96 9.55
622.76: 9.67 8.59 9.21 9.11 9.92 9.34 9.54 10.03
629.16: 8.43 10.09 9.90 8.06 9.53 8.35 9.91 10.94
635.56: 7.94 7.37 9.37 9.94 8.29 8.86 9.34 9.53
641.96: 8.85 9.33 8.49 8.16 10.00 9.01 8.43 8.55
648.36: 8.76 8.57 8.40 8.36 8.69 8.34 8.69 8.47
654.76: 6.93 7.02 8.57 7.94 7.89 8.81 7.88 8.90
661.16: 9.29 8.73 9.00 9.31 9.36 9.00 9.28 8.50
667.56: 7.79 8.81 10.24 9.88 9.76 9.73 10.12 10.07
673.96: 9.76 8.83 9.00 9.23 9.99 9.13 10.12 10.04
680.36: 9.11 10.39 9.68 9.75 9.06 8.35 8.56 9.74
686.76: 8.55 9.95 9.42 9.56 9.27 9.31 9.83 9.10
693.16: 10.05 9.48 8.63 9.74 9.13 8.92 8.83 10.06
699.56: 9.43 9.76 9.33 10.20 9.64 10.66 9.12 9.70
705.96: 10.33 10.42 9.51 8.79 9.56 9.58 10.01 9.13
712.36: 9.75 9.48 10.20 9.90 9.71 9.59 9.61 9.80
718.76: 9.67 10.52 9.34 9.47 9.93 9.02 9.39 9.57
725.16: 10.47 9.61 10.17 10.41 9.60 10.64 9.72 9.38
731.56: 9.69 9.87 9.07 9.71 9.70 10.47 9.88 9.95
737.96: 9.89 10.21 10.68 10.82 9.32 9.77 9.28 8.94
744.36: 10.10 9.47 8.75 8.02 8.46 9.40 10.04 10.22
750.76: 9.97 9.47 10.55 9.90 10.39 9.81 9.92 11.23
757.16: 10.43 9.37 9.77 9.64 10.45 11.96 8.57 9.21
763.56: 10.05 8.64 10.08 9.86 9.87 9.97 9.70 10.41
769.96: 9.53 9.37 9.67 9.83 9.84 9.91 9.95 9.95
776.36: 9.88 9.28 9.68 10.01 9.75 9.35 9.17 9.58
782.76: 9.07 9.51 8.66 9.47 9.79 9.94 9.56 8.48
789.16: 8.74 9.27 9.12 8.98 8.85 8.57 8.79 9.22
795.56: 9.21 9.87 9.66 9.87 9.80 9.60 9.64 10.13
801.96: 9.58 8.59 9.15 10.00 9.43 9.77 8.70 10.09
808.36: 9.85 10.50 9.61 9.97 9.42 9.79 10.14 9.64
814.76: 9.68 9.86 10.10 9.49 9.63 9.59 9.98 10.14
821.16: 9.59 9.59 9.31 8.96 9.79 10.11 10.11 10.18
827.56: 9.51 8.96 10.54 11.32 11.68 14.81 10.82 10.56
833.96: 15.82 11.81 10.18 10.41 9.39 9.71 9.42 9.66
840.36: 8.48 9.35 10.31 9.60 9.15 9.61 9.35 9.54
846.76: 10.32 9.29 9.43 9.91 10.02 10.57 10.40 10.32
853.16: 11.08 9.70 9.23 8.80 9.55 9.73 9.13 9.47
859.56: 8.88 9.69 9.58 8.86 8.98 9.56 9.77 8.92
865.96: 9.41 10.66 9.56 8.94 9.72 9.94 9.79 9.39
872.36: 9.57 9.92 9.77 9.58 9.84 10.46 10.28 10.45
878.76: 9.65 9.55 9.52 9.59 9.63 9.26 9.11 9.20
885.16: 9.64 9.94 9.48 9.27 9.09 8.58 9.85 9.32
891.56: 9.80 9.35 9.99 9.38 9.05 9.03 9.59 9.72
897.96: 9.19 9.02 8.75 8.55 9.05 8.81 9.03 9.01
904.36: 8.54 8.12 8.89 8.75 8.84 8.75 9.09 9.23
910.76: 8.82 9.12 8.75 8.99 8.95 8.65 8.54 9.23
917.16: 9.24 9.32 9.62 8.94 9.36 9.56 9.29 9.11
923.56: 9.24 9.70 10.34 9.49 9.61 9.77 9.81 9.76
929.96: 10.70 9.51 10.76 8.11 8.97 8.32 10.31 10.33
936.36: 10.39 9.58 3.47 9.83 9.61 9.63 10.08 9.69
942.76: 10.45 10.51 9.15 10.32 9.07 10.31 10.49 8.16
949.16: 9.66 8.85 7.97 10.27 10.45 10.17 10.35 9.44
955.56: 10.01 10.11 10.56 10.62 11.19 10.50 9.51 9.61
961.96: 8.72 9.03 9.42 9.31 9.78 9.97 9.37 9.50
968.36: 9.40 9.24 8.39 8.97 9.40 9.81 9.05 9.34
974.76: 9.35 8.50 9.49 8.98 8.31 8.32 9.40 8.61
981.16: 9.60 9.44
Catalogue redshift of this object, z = 0.27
